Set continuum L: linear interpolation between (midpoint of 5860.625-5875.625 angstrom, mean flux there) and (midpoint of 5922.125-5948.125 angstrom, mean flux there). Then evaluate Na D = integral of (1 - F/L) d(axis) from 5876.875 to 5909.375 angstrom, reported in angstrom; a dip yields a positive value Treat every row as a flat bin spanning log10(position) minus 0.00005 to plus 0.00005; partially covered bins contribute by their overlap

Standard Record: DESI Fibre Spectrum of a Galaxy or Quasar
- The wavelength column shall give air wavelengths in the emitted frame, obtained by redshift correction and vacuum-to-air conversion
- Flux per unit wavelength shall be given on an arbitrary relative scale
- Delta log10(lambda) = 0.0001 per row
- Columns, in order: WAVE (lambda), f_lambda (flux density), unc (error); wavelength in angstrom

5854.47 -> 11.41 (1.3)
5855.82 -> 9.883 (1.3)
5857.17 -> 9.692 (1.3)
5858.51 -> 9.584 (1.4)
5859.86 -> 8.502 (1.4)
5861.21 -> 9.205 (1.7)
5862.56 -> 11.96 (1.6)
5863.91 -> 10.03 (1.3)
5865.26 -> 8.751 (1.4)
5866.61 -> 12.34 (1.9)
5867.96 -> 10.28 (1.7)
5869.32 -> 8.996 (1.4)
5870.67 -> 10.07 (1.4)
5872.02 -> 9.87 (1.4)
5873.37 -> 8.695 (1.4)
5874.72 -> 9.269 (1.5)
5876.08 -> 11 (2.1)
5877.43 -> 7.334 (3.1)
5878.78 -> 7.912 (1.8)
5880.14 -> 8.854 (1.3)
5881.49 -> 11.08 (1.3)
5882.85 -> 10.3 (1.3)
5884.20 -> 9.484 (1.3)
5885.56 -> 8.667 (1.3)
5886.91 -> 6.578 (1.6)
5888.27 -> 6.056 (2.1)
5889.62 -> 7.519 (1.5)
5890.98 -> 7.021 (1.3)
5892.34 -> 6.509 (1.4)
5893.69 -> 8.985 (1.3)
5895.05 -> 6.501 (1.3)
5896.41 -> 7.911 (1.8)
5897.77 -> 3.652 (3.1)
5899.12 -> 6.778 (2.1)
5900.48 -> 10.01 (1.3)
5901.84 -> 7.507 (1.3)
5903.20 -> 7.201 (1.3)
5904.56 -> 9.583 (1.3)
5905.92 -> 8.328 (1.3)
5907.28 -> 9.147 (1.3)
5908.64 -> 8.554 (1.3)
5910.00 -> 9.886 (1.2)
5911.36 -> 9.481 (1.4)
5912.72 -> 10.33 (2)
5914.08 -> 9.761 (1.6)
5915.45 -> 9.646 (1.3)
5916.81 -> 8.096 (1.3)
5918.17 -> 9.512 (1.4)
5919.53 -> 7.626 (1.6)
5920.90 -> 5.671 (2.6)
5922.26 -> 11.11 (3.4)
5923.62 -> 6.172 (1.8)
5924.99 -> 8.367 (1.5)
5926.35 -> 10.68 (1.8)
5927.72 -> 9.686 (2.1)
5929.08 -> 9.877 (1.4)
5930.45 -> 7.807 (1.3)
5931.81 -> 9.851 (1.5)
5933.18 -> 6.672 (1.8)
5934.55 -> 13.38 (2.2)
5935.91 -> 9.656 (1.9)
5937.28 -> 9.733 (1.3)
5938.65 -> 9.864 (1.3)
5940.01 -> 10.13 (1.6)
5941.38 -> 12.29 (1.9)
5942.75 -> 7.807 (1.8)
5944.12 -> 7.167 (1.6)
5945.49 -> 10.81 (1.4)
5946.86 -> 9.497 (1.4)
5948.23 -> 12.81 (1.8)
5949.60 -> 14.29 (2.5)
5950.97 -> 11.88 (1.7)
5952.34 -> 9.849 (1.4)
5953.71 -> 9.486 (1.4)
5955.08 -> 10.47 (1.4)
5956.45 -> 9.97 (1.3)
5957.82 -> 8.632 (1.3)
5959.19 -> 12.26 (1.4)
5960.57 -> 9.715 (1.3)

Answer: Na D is 6.05 angstrom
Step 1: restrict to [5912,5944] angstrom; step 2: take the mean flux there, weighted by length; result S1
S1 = 9.26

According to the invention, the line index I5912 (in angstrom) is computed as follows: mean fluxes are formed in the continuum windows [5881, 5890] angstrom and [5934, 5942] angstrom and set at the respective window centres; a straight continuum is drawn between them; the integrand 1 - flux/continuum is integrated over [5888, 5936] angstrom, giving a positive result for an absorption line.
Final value 6.0 angstrom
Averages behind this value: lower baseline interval 8.51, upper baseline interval 10.8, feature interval 8.47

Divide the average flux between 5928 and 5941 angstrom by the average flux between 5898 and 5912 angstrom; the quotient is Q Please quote 1.15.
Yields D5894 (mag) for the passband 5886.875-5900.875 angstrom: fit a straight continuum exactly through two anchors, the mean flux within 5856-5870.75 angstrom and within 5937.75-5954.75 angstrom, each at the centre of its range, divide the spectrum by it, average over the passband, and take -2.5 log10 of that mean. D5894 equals 0.401 mag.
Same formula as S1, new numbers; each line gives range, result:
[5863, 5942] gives 8.9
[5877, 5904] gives 7.8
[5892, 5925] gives 8.27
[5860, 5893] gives 9.06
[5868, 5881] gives 9.19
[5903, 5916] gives 9.26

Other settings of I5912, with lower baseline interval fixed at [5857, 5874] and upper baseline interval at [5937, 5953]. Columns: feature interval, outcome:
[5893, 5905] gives 3.09 angstrom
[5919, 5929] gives 1.72 angstrom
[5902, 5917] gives 1.70 angstrom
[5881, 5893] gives 2.32 angstrom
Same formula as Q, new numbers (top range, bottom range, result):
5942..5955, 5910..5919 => 1.10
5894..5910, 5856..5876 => 0.80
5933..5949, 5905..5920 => 1.10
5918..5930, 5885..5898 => 1.24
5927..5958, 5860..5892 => 1.10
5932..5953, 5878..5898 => 1.31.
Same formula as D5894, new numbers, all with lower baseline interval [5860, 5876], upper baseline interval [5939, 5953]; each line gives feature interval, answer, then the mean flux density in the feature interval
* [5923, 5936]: 0.14 mag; 9.21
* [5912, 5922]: 0.18 mag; 8.77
